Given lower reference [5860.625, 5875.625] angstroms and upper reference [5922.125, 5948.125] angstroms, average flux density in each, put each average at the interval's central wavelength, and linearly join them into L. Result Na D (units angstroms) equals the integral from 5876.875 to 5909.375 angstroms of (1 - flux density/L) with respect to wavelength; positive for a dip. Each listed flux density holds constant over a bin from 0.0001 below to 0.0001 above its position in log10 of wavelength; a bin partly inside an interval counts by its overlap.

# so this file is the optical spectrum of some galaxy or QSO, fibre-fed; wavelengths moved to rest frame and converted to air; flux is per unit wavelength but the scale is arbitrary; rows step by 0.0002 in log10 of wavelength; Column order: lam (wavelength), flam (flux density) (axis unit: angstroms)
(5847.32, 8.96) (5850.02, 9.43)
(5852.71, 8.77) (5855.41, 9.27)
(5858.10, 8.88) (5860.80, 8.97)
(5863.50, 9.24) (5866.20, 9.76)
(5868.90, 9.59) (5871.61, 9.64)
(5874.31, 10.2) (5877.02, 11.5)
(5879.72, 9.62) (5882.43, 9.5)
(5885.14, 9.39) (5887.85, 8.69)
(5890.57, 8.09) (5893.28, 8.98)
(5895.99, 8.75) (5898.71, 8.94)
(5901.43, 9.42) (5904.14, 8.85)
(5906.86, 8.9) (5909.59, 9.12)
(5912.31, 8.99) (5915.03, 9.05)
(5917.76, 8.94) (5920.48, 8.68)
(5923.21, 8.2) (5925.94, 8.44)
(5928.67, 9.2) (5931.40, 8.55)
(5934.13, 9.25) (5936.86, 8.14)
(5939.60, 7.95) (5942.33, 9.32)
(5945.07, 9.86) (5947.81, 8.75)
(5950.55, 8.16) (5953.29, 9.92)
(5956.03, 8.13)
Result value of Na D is 0.60 angstroms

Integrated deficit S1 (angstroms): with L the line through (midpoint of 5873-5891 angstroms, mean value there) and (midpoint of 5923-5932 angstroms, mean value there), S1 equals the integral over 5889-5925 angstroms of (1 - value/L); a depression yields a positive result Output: 1.0 angstroms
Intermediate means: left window 9.64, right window 8.65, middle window 8.83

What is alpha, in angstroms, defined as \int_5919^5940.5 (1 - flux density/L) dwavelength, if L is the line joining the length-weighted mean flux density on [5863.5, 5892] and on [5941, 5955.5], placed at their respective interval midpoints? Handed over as 1.60 angstroms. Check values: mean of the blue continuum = 9.58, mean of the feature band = 8.57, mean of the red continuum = 9.14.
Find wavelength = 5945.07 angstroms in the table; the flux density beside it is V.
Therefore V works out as 9.86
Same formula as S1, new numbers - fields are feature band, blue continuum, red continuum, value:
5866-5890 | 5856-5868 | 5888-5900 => -2.0 angstroms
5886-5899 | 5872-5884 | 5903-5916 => 1.2 angstroms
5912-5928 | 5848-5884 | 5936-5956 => 0.6 angstroms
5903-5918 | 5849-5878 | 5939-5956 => 0.4 angstroms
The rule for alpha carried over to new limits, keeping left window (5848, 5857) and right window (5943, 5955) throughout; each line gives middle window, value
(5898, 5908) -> 0.12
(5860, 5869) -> -0.25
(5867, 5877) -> -0.98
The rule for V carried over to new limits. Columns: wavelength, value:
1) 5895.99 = 8.75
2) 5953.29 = 9.92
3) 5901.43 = 9.42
